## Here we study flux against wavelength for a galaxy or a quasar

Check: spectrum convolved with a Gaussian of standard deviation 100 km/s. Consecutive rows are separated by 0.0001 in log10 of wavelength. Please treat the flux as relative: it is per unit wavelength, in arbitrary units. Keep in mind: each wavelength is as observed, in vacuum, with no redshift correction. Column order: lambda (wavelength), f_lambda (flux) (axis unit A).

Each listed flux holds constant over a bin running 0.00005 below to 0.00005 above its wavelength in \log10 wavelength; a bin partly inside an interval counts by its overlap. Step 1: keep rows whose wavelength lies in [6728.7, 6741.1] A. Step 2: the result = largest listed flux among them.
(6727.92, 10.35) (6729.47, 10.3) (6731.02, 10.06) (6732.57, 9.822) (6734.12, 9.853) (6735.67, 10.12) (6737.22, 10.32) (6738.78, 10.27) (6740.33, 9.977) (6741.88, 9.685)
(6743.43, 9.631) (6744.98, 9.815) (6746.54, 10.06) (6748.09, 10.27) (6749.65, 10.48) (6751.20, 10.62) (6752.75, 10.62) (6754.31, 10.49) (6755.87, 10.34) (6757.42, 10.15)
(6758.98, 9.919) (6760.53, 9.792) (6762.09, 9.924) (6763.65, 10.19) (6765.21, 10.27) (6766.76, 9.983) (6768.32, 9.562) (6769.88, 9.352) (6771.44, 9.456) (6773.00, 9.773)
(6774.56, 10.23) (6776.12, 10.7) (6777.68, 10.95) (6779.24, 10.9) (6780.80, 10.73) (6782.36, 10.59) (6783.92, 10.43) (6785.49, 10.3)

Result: 10.32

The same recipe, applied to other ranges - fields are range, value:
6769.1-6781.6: 10.95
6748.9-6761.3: 10.62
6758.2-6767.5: 10.27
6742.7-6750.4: 10.48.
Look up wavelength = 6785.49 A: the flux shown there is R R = 10.3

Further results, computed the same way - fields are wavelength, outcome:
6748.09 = 10.27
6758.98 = 9.919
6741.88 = 9.685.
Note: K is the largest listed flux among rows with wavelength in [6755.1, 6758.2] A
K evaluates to 10.34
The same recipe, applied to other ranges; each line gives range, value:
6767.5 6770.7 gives 9.562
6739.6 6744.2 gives 9.977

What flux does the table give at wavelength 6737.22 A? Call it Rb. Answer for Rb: 10.32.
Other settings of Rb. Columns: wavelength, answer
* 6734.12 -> 9.853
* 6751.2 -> 10.62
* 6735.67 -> 10.12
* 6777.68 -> 10.95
